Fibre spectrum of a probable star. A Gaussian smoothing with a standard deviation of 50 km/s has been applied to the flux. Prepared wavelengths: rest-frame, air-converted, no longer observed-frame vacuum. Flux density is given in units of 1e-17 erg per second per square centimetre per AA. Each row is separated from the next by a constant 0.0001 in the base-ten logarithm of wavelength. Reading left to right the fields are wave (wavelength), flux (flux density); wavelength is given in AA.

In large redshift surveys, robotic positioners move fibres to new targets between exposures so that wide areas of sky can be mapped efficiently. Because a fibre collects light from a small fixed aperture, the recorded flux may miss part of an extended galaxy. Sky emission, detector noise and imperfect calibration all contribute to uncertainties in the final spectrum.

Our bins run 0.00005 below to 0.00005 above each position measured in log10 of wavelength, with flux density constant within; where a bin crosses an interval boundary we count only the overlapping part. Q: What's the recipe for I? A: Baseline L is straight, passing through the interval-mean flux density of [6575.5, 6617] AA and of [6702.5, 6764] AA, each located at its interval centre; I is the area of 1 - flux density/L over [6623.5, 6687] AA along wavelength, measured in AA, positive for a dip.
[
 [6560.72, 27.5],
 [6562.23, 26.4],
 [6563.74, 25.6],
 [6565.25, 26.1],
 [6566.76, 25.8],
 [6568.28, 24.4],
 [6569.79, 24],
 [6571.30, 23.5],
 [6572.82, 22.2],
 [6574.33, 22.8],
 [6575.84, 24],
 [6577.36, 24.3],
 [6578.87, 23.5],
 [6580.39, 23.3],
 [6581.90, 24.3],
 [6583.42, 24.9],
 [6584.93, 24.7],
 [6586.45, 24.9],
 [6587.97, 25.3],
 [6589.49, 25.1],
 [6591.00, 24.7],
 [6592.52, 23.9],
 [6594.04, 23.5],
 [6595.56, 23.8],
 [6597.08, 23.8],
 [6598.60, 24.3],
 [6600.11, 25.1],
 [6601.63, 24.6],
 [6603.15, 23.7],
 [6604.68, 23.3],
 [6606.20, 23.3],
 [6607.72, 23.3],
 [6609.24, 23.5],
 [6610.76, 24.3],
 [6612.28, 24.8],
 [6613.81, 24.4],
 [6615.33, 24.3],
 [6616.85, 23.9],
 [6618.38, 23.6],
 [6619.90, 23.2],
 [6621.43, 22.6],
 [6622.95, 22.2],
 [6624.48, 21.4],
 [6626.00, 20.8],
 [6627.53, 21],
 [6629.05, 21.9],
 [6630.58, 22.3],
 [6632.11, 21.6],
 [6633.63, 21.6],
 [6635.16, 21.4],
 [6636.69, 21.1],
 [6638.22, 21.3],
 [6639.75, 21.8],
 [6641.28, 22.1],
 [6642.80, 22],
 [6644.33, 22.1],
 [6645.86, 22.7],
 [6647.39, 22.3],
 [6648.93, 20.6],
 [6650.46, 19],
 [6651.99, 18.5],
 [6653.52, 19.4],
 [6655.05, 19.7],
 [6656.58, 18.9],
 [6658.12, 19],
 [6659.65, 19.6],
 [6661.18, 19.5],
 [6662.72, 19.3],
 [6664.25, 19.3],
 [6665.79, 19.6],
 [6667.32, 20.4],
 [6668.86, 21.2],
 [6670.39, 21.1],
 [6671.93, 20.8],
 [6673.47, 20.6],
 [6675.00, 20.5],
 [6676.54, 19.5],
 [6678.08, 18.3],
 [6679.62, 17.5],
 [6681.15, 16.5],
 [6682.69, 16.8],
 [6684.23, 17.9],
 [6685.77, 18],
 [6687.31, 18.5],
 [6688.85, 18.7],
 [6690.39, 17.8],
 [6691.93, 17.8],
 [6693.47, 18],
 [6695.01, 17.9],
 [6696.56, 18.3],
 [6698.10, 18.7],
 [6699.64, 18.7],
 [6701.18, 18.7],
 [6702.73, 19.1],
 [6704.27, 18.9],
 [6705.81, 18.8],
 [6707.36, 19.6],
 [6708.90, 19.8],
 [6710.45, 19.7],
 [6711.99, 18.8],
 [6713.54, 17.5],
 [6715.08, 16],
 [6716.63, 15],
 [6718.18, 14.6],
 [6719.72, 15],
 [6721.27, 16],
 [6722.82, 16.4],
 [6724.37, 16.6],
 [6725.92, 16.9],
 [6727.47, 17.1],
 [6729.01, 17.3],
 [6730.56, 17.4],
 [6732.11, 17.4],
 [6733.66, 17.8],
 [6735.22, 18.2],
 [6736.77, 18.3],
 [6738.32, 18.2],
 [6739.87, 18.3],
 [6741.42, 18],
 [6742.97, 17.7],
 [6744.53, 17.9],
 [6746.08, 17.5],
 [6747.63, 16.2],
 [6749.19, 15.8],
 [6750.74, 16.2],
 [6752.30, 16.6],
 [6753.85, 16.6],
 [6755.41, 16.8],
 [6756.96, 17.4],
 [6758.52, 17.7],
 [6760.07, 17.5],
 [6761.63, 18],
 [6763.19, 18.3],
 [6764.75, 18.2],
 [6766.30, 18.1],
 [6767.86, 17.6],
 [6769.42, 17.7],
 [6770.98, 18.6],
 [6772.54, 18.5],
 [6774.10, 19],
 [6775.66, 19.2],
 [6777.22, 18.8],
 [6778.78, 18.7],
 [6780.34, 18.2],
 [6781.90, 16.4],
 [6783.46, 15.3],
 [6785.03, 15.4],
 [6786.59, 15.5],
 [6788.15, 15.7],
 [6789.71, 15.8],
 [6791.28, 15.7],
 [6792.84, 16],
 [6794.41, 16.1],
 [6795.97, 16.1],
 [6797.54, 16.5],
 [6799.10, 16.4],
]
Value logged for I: 3.2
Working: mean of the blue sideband 24.2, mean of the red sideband 17.4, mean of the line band 20.2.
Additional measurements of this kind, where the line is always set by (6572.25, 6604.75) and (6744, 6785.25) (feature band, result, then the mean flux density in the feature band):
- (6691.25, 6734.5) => 4.1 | 17.6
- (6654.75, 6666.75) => 1.1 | 19.4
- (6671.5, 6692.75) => 2.2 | 18.5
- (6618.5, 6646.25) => 0.7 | 21.9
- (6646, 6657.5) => 1.0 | 19.9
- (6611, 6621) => -0.4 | 24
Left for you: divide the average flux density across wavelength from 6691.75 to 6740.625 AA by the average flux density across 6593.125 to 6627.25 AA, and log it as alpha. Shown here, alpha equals 0.8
